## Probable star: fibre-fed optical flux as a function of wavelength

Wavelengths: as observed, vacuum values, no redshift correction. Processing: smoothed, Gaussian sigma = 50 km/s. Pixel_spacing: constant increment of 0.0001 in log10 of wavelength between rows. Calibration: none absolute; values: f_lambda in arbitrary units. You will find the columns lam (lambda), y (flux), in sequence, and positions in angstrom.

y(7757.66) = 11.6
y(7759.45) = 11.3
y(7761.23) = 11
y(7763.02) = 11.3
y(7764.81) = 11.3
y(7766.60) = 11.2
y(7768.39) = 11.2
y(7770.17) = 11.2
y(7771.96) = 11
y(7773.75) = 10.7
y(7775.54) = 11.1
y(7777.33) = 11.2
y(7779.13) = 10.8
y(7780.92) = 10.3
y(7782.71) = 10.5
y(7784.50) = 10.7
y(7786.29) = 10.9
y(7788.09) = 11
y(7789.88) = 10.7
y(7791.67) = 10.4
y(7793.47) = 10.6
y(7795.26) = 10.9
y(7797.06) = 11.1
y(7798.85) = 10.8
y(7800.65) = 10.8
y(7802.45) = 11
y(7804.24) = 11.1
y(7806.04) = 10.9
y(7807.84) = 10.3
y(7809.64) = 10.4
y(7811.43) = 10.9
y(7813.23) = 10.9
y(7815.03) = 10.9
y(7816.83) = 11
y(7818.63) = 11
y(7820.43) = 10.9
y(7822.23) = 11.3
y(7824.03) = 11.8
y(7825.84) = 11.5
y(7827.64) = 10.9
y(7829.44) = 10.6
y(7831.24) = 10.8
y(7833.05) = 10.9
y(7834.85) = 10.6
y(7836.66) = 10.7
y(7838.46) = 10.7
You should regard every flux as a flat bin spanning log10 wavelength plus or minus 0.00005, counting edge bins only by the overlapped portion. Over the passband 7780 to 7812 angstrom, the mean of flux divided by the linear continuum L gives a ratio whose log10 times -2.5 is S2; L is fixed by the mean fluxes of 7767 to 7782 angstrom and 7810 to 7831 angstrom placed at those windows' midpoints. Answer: 0.02 mag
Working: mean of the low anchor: 10.9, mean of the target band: 10.7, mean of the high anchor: 11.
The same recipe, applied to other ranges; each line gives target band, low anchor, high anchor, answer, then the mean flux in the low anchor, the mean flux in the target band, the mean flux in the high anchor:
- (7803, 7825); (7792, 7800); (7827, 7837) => -0.017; 10.8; 11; 10.7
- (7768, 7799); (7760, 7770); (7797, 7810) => 0.017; 11.2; 10.8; 10.8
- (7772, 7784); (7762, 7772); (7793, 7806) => 0.033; 11.2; 10.8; 10.9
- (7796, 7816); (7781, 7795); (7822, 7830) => 0.011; 10.7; 10.8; 11.2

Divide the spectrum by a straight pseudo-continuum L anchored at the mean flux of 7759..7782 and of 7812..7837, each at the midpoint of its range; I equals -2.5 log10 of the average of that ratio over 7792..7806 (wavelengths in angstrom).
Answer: 0.013 mag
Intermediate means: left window 11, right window 11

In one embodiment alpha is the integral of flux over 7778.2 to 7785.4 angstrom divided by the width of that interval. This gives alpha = 10.6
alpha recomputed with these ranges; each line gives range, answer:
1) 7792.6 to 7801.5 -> 10.8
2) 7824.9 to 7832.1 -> 11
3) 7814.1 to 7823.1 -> 11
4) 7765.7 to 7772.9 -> 11.2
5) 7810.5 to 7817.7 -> 10.9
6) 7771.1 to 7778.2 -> 11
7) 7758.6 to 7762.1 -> 11.2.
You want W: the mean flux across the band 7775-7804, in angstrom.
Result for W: 10.8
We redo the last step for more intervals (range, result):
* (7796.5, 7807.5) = 10.9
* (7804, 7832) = 10.9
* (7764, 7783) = 11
